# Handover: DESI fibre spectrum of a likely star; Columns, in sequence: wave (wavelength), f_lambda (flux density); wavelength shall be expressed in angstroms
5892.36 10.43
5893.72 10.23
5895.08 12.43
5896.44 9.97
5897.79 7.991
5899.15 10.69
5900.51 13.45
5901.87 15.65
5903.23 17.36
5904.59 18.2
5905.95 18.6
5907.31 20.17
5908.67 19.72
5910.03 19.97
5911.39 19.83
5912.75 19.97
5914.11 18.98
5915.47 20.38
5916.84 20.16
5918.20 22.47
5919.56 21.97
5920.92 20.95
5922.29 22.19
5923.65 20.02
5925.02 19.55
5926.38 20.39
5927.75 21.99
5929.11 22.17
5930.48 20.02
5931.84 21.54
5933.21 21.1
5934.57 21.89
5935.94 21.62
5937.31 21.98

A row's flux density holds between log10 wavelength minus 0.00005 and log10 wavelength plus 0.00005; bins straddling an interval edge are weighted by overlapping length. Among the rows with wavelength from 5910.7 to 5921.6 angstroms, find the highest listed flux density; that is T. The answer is 22.47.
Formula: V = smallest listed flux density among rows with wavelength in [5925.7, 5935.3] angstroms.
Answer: 20.02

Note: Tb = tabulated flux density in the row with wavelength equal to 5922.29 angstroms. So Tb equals 22.19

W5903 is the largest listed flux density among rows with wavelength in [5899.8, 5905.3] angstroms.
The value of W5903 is 18.2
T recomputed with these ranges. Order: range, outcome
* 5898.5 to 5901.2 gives 13.45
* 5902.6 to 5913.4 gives 20.17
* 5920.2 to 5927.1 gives 22.19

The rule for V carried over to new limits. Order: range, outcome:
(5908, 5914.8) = 18.98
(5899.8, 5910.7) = 13.45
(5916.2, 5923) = 20.16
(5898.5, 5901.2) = 10.69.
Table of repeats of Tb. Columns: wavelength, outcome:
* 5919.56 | 21.97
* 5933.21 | 21.1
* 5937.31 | 21.98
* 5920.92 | 20.95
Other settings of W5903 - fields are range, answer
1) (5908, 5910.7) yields 19.97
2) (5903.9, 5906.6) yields 18.6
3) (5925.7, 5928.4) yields 21.99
